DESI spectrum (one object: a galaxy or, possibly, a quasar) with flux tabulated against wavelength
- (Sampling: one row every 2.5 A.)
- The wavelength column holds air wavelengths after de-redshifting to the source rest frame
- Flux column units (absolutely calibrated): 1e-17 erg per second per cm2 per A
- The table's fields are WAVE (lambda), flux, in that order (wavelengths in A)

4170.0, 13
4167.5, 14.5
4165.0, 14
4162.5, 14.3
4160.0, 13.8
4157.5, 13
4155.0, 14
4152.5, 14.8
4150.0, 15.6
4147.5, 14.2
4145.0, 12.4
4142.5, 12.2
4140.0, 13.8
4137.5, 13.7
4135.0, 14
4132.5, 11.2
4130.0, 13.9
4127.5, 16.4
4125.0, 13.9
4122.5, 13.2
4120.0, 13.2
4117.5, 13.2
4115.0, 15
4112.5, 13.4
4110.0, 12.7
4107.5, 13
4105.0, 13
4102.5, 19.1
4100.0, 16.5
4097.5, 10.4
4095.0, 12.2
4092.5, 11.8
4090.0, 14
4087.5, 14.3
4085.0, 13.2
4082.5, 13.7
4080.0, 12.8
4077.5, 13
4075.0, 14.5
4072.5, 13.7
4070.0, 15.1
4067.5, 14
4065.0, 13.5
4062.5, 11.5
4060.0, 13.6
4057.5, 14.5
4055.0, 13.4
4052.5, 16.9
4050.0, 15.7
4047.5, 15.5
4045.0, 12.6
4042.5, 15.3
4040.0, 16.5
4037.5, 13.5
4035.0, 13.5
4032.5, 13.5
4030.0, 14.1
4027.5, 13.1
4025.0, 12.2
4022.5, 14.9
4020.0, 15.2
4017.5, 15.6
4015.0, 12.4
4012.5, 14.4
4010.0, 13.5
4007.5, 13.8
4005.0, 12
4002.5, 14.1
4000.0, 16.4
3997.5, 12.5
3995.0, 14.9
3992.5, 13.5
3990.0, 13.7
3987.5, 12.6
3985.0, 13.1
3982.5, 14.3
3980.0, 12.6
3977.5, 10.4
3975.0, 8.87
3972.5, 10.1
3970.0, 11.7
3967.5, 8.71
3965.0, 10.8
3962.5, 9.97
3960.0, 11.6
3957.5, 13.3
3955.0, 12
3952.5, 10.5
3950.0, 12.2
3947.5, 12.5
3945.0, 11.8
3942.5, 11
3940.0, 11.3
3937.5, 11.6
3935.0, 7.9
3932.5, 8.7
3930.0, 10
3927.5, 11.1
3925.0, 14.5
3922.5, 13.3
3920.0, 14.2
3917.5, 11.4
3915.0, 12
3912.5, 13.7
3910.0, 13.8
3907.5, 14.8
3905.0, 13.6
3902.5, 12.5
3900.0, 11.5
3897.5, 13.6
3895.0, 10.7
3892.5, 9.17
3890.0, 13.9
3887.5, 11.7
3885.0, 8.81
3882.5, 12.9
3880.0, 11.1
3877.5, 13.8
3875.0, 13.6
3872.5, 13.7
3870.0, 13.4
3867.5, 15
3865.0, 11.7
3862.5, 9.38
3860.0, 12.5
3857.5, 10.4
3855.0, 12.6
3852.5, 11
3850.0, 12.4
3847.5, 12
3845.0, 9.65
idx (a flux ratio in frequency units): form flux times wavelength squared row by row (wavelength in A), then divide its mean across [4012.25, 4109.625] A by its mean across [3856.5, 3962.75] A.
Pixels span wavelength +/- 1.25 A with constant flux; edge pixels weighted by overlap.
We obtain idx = 1.25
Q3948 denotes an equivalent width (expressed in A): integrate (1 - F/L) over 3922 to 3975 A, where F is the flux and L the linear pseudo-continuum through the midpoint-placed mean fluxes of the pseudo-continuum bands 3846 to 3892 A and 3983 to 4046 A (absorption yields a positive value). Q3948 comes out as 8.1 A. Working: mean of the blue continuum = 12.2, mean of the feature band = 11.1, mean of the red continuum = 13.9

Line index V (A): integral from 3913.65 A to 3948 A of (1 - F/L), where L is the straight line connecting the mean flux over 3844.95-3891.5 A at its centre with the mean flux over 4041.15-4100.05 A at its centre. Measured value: 3.1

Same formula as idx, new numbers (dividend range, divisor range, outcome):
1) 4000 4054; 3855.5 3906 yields 1.26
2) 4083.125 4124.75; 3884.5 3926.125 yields 1.20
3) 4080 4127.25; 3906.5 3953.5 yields 1.25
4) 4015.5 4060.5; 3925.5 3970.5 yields 1.37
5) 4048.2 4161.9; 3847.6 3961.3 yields 1.27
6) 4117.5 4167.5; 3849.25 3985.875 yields 1.30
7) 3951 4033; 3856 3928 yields 1.07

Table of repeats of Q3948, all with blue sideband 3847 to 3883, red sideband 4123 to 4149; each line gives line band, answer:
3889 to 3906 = 0.6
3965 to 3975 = 2.1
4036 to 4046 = -1.0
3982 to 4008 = -1.5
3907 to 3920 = -0.6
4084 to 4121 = -0.7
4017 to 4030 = -1.0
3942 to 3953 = 0.9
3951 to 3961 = 0.7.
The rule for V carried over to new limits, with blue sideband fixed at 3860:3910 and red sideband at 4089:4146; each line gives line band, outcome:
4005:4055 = -4.2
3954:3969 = 2.0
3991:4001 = -1.0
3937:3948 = 1.0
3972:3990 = 1.4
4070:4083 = -0.3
